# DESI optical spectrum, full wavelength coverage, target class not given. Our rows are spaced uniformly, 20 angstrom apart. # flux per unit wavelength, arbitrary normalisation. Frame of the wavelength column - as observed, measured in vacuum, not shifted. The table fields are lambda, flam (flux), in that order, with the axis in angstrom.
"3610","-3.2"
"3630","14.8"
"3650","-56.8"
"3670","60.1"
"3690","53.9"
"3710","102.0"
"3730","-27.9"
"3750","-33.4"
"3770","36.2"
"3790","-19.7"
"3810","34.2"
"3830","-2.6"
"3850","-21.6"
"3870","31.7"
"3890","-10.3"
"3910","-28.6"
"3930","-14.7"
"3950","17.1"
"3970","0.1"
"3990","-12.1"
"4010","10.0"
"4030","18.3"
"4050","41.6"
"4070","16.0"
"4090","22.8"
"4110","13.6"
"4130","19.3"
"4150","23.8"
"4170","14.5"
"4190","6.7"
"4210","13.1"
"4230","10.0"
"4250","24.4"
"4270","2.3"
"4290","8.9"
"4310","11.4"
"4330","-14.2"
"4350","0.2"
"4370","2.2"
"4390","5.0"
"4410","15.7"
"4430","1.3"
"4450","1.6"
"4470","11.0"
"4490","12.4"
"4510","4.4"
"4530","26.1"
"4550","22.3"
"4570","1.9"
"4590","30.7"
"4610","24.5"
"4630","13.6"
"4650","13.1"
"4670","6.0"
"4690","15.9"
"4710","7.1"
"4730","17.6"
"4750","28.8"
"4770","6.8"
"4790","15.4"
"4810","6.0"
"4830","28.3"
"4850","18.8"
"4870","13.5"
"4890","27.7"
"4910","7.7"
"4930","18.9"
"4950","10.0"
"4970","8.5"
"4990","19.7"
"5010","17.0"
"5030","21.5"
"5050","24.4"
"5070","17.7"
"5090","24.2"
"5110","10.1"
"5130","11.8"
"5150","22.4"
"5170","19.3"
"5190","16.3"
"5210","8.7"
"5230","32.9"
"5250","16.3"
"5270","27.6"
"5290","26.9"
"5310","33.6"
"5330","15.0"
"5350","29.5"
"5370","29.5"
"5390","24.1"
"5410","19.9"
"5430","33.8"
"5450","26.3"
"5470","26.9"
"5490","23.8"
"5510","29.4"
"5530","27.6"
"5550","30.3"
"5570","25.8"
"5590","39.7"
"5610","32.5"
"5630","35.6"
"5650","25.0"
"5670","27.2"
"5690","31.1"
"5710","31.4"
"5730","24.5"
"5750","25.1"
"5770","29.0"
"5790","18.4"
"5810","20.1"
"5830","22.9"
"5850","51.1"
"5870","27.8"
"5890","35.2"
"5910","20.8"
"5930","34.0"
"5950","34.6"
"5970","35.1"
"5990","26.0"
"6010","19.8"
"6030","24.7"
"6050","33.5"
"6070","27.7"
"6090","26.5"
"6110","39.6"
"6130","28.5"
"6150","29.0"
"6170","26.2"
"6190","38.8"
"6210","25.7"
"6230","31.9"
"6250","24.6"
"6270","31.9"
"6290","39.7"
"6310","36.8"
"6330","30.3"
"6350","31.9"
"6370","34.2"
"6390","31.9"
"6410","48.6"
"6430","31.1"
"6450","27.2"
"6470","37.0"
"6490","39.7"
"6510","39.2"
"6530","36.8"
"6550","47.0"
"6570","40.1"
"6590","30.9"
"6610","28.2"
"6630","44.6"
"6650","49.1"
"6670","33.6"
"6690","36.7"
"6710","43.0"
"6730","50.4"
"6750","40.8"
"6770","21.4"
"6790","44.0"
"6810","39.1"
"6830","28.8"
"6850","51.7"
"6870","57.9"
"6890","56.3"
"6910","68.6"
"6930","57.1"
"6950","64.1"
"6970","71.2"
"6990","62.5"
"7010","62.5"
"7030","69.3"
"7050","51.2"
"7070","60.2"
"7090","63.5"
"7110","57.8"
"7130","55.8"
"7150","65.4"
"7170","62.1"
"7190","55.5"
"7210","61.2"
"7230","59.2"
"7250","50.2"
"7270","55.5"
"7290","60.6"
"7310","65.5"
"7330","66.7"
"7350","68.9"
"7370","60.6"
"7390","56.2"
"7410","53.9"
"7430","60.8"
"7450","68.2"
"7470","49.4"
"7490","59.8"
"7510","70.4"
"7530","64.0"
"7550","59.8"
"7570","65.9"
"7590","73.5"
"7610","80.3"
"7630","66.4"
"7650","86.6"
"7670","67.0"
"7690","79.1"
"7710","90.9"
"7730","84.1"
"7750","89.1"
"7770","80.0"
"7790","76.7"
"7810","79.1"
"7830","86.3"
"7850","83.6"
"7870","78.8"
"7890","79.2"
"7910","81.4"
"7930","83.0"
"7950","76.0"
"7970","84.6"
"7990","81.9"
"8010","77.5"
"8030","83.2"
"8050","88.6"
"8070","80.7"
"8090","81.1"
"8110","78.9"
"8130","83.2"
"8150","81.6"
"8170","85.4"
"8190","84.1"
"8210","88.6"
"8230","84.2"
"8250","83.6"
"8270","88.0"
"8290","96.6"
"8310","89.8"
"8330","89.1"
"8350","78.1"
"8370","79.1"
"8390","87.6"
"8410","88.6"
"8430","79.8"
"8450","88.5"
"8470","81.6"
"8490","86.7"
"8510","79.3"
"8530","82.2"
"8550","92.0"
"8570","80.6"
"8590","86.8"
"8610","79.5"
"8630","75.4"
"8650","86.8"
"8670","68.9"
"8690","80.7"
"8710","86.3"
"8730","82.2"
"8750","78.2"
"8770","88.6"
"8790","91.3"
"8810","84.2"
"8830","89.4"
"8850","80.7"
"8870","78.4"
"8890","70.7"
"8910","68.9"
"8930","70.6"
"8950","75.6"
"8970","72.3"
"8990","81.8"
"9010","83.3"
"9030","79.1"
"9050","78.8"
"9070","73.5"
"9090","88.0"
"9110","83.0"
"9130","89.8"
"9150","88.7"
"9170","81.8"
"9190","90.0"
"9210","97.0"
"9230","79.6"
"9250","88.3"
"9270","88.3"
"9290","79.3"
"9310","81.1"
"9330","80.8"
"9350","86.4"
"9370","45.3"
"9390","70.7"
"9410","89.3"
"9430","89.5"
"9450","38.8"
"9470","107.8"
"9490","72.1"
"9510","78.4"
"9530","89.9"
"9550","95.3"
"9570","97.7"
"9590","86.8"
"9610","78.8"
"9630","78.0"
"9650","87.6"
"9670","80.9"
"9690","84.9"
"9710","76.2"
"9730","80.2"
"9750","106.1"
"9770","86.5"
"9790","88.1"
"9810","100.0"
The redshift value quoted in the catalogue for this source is 0.720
